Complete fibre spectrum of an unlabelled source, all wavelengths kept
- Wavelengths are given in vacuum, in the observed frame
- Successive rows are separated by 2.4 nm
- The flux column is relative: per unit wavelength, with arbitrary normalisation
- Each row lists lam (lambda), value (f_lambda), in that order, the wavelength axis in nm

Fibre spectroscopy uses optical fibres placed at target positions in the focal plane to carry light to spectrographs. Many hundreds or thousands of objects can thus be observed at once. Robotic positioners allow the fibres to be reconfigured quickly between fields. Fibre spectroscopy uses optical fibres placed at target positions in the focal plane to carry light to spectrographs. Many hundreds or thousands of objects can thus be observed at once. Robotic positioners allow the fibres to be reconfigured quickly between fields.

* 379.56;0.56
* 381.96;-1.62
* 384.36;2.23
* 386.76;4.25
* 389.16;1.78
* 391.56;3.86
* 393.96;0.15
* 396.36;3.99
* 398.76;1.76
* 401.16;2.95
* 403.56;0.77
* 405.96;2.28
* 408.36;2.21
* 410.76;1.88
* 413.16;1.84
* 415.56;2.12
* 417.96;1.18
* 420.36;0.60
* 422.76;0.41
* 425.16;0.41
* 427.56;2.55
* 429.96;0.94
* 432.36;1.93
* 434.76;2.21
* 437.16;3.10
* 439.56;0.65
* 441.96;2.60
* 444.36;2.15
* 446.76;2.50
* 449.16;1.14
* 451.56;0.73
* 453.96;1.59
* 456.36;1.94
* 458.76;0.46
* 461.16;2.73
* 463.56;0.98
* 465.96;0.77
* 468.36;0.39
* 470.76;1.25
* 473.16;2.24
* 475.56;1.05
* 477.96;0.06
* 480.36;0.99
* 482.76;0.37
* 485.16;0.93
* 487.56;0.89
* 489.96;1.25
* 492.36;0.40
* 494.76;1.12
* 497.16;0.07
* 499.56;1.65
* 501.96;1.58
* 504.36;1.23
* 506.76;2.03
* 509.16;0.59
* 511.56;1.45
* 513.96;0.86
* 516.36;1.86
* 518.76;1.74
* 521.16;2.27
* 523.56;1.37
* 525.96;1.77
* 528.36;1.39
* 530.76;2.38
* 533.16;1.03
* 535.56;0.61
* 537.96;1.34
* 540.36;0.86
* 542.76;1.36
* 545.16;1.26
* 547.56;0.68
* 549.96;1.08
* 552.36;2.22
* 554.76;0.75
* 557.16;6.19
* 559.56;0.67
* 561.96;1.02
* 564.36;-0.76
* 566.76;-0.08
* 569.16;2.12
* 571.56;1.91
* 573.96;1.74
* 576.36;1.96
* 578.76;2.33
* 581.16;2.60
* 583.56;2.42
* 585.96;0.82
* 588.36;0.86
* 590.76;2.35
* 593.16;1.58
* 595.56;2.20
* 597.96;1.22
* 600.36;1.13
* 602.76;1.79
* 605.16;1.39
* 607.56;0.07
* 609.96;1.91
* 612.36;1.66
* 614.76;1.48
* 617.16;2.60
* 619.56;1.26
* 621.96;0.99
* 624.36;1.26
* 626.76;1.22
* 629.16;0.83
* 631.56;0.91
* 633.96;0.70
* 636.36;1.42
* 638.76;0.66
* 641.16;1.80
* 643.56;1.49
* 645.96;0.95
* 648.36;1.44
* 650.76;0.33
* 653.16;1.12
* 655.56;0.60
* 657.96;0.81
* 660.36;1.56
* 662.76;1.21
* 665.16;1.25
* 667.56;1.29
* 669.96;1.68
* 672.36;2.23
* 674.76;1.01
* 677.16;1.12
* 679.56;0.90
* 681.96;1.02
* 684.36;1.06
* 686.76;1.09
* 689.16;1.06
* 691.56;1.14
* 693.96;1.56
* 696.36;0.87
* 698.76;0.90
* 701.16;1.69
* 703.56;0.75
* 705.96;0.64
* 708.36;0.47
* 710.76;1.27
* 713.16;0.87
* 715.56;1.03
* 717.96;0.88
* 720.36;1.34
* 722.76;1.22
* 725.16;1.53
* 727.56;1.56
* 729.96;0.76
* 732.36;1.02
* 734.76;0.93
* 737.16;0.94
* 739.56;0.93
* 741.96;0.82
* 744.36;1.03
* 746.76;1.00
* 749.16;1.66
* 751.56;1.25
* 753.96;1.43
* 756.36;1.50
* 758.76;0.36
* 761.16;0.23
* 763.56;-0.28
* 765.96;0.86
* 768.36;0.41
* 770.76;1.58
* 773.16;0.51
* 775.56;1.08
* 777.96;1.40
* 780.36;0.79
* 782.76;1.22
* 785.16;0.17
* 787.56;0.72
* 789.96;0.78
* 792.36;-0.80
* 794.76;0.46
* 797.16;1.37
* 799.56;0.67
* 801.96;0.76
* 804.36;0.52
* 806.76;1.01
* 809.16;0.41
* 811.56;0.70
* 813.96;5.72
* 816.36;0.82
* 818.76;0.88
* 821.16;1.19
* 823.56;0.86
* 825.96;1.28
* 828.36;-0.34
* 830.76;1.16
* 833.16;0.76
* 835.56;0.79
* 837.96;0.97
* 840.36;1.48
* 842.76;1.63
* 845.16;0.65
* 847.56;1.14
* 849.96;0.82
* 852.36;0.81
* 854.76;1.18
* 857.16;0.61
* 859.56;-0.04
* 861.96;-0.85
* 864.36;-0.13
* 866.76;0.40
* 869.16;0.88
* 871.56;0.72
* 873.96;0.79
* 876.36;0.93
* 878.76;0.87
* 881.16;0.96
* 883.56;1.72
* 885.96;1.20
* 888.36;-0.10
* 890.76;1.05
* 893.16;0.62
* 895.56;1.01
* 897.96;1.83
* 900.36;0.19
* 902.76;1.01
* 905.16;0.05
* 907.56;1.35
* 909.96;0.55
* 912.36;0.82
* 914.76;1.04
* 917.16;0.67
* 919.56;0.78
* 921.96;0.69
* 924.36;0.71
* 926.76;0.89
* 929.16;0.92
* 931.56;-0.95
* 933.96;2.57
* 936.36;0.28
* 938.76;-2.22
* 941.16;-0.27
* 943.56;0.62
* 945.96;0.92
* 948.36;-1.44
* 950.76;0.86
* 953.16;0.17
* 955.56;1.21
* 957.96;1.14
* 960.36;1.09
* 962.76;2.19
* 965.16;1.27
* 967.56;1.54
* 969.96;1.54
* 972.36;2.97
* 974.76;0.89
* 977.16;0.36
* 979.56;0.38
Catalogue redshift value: 1.181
